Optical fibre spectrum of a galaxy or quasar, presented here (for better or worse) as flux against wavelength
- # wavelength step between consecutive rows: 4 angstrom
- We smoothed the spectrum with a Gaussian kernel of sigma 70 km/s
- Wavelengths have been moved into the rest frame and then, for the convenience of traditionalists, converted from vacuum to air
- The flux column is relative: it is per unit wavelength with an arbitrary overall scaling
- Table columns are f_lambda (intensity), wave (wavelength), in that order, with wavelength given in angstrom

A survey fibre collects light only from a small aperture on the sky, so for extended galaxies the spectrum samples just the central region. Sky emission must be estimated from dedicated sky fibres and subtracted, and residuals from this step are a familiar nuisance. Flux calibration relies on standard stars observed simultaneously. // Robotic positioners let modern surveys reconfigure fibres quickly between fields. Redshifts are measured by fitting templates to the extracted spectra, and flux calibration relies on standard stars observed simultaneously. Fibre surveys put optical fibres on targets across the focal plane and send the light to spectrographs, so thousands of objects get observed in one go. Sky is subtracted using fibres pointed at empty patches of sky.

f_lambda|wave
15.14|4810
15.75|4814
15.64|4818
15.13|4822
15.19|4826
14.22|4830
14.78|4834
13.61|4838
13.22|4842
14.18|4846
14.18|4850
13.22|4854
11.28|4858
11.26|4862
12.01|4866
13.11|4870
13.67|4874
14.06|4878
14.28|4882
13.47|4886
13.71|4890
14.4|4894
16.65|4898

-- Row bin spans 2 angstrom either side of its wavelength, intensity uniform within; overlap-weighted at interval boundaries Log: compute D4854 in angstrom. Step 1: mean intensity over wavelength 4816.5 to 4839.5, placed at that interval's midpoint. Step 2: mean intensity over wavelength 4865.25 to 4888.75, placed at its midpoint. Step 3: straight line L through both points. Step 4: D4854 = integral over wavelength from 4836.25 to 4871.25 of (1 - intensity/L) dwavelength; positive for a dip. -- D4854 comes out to 3.1 angstrom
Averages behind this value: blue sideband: 14.8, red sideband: 13.5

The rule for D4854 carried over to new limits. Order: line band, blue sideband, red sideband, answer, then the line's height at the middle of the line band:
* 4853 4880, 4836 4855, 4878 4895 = 2.3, 13.8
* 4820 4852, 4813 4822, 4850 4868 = -0.6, 14.1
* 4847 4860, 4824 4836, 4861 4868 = -0.3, 12.7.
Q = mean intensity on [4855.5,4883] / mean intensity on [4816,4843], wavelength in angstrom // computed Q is 0.87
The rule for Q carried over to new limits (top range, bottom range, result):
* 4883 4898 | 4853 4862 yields 1.20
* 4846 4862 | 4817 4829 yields 0.85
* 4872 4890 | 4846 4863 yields 1.09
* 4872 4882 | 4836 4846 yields 1.03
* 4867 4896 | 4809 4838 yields 0.92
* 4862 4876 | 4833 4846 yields 0.92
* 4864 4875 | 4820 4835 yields 0.87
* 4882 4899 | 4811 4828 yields 0.93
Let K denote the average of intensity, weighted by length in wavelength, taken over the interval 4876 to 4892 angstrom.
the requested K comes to 13.9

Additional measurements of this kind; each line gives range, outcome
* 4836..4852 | 13.8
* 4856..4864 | 11.3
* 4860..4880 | 12.8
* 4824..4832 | 14.7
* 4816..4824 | 15.4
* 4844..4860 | 13.2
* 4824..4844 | 14.2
